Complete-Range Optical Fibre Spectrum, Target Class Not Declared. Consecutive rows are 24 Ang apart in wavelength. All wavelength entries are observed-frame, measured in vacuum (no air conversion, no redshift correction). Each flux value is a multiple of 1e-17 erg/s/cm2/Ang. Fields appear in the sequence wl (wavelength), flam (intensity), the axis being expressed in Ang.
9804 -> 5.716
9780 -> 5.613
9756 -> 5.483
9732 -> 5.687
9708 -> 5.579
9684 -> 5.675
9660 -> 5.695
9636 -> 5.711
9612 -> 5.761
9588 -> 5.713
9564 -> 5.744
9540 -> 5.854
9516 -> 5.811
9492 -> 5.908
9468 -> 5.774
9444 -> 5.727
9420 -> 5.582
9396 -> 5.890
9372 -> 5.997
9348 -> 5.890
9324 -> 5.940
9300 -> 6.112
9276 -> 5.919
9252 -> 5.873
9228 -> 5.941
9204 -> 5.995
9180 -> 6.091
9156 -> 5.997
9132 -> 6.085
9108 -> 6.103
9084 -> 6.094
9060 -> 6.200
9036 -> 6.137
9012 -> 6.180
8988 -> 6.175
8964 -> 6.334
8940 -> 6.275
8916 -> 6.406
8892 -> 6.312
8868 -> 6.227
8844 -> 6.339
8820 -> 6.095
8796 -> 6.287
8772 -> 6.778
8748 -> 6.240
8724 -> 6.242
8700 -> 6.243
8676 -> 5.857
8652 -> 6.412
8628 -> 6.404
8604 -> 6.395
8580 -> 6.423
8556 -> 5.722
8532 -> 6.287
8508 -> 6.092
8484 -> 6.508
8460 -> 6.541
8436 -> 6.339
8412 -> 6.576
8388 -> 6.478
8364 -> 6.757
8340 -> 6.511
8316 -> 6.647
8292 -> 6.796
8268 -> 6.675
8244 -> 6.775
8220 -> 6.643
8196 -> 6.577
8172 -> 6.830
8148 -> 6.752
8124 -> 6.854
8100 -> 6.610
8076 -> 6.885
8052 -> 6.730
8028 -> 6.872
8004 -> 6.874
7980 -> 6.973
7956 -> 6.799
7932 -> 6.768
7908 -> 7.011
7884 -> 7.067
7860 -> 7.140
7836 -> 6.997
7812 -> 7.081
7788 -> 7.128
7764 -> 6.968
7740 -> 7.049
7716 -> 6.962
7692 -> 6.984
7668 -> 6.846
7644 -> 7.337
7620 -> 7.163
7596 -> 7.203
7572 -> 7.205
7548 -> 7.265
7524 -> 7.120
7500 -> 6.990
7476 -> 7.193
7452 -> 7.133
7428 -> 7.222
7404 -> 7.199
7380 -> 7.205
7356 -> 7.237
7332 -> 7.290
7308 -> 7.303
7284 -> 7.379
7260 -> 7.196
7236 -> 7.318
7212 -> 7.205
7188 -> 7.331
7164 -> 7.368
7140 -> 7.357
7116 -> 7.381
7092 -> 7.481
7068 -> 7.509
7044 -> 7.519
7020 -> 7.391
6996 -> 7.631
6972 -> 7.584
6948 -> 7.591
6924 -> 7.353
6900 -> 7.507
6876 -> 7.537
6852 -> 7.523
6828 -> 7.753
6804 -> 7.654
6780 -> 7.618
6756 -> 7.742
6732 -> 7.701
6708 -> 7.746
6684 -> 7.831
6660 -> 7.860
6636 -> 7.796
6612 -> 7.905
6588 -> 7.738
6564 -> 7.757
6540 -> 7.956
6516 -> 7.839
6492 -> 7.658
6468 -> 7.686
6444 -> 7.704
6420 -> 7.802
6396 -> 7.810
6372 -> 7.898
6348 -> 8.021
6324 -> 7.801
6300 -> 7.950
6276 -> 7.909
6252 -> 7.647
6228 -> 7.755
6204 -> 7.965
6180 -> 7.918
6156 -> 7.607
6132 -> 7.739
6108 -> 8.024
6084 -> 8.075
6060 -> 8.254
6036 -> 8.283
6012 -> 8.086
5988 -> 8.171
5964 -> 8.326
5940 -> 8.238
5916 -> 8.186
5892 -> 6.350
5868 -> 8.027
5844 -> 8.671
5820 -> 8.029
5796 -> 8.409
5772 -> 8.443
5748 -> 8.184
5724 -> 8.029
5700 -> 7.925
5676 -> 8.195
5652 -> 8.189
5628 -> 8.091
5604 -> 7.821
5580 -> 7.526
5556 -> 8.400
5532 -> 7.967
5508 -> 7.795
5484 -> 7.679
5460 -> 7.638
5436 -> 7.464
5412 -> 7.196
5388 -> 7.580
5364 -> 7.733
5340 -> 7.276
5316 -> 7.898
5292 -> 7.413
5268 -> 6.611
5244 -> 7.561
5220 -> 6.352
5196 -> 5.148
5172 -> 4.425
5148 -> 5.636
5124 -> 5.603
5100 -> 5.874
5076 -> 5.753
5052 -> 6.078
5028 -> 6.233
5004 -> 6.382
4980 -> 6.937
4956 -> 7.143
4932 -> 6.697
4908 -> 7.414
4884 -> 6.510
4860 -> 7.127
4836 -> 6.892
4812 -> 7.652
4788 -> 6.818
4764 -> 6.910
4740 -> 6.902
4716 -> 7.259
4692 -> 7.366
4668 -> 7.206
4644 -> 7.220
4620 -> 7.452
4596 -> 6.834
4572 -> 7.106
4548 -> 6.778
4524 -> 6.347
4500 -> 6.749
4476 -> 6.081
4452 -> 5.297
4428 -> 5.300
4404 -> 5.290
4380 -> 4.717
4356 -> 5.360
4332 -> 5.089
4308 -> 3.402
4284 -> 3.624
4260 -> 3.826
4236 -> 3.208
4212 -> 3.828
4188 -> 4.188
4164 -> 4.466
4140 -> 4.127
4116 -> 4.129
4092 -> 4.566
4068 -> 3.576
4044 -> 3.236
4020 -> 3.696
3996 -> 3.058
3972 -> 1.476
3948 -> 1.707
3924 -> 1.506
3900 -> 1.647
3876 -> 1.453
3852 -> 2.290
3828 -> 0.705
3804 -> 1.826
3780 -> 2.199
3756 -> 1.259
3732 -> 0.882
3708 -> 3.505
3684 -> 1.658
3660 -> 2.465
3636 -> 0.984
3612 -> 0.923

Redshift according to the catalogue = 0.000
